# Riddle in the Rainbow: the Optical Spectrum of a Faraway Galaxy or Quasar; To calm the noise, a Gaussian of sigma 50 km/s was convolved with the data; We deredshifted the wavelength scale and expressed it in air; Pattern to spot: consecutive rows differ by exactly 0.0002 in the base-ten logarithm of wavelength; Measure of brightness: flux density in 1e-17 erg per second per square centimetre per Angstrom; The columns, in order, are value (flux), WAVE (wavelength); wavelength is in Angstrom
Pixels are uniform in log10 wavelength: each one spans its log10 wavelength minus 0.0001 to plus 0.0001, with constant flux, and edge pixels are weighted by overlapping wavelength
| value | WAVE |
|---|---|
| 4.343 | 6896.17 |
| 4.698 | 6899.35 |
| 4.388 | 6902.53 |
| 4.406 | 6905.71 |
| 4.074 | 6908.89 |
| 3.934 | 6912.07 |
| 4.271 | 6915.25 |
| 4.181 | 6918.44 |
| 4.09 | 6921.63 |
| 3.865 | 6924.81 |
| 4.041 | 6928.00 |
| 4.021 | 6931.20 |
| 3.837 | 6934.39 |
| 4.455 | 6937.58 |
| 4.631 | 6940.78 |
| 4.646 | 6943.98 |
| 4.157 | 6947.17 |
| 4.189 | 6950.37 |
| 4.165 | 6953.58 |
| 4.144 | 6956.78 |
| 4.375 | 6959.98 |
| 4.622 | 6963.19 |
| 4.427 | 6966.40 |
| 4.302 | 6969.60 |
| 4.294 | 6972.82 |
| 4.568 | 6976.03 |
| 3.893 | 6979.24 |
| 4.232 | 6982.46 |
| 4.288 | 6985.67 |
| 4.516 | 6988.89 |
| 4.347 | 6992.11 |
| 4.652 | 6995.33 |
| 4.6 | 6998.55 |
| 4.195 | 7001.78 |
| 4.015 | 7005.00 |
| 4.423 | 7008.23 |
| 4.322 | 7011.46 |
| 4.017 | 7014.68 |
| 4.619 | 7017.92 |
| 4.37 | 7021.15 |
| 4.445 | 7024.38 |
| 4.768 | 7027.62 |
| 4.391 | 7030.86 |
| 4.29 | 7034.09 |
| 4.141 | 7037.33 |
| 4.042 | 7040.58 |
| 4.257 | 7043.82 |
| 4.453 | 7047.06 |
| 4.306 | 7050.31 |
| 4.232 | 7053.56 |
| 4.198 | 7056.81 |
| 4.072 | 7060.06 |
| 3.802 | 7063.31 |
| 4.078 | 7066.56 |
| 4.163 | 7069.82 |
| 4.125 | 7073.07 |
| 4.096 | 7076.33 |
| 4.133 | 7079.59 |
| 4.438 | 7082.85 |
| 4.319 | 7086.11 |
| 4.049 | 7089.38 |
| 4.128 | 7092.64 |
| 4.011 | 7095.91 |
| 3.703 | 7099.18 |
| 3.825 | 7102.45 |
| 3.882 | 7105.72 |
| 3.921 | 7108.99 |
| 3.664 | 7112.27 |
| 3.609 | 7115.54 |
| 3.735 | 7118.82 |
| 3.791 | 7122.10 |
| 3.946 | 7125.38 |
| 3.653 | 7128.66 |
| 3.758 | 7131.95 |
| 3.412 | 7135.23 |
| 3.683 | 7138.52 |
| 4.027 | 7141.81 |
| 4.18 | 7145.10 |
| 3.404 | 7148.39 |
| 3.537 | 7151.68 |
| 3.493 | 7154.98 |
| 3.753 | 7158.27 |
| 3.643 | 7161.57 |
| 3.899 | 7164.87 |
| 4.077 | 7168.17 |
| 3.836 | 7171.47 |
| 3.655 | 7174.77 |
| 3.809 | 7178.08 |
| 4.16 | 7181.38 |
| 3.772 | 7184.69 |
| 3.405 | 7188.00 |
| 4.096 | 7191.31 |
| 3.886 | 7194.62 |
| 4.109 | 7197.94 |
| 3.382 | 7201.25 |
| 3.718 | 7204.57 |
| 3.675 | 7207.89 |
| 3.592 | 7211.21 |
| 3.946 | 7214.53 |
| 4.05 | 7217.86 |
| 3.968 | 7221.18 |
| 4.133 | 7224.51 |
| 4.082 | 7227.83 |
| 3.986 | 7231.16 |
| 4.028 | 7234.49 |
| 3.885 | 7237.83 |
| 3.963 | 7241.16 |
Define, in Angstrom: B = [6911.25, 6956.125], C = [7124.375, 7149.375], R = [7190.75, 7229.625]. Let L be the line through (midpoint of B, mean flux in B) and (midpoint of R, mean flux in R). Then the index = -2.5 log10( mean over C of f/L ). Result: 0.056 mag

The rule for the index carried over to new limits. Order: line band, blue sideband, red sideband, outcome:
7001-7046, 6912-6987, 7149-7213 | -0.06 mag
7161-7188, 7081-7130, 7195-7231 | 0.01 mag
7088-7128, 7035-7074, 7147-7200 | 0.04 mag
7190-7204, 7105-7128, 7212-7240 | 0.02 mag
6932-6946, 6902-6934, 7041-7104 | -0.07 mag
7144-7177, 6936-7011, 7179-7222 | 0.05 mag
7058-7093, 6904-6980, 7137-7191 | -0.05 mag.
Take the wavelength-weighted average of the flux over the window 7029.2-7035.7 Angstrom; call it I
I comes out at 4.35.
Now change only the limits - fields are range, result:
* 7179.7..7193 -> 3.86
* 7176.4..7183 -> 3.98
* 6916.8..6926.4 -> 4.05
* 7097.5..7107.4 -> 3.81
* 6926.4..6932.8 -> 4.03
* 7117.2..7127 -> 3.82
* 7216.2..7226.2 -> 4.05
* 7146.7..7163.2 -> 3.57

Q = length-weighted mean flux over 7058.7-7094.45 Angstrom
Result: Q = 4.13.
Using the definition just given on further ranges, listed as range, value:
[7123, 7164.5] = 3.71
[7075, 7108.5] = 4.05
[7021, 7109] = 4.17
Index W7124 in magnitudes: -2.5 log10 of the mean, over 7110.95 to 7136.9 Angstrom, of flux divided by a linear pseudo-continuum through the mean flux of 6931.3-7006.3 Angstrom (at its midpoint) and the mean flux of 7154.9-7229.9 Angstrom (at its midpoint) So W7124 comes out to 0.08 mag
